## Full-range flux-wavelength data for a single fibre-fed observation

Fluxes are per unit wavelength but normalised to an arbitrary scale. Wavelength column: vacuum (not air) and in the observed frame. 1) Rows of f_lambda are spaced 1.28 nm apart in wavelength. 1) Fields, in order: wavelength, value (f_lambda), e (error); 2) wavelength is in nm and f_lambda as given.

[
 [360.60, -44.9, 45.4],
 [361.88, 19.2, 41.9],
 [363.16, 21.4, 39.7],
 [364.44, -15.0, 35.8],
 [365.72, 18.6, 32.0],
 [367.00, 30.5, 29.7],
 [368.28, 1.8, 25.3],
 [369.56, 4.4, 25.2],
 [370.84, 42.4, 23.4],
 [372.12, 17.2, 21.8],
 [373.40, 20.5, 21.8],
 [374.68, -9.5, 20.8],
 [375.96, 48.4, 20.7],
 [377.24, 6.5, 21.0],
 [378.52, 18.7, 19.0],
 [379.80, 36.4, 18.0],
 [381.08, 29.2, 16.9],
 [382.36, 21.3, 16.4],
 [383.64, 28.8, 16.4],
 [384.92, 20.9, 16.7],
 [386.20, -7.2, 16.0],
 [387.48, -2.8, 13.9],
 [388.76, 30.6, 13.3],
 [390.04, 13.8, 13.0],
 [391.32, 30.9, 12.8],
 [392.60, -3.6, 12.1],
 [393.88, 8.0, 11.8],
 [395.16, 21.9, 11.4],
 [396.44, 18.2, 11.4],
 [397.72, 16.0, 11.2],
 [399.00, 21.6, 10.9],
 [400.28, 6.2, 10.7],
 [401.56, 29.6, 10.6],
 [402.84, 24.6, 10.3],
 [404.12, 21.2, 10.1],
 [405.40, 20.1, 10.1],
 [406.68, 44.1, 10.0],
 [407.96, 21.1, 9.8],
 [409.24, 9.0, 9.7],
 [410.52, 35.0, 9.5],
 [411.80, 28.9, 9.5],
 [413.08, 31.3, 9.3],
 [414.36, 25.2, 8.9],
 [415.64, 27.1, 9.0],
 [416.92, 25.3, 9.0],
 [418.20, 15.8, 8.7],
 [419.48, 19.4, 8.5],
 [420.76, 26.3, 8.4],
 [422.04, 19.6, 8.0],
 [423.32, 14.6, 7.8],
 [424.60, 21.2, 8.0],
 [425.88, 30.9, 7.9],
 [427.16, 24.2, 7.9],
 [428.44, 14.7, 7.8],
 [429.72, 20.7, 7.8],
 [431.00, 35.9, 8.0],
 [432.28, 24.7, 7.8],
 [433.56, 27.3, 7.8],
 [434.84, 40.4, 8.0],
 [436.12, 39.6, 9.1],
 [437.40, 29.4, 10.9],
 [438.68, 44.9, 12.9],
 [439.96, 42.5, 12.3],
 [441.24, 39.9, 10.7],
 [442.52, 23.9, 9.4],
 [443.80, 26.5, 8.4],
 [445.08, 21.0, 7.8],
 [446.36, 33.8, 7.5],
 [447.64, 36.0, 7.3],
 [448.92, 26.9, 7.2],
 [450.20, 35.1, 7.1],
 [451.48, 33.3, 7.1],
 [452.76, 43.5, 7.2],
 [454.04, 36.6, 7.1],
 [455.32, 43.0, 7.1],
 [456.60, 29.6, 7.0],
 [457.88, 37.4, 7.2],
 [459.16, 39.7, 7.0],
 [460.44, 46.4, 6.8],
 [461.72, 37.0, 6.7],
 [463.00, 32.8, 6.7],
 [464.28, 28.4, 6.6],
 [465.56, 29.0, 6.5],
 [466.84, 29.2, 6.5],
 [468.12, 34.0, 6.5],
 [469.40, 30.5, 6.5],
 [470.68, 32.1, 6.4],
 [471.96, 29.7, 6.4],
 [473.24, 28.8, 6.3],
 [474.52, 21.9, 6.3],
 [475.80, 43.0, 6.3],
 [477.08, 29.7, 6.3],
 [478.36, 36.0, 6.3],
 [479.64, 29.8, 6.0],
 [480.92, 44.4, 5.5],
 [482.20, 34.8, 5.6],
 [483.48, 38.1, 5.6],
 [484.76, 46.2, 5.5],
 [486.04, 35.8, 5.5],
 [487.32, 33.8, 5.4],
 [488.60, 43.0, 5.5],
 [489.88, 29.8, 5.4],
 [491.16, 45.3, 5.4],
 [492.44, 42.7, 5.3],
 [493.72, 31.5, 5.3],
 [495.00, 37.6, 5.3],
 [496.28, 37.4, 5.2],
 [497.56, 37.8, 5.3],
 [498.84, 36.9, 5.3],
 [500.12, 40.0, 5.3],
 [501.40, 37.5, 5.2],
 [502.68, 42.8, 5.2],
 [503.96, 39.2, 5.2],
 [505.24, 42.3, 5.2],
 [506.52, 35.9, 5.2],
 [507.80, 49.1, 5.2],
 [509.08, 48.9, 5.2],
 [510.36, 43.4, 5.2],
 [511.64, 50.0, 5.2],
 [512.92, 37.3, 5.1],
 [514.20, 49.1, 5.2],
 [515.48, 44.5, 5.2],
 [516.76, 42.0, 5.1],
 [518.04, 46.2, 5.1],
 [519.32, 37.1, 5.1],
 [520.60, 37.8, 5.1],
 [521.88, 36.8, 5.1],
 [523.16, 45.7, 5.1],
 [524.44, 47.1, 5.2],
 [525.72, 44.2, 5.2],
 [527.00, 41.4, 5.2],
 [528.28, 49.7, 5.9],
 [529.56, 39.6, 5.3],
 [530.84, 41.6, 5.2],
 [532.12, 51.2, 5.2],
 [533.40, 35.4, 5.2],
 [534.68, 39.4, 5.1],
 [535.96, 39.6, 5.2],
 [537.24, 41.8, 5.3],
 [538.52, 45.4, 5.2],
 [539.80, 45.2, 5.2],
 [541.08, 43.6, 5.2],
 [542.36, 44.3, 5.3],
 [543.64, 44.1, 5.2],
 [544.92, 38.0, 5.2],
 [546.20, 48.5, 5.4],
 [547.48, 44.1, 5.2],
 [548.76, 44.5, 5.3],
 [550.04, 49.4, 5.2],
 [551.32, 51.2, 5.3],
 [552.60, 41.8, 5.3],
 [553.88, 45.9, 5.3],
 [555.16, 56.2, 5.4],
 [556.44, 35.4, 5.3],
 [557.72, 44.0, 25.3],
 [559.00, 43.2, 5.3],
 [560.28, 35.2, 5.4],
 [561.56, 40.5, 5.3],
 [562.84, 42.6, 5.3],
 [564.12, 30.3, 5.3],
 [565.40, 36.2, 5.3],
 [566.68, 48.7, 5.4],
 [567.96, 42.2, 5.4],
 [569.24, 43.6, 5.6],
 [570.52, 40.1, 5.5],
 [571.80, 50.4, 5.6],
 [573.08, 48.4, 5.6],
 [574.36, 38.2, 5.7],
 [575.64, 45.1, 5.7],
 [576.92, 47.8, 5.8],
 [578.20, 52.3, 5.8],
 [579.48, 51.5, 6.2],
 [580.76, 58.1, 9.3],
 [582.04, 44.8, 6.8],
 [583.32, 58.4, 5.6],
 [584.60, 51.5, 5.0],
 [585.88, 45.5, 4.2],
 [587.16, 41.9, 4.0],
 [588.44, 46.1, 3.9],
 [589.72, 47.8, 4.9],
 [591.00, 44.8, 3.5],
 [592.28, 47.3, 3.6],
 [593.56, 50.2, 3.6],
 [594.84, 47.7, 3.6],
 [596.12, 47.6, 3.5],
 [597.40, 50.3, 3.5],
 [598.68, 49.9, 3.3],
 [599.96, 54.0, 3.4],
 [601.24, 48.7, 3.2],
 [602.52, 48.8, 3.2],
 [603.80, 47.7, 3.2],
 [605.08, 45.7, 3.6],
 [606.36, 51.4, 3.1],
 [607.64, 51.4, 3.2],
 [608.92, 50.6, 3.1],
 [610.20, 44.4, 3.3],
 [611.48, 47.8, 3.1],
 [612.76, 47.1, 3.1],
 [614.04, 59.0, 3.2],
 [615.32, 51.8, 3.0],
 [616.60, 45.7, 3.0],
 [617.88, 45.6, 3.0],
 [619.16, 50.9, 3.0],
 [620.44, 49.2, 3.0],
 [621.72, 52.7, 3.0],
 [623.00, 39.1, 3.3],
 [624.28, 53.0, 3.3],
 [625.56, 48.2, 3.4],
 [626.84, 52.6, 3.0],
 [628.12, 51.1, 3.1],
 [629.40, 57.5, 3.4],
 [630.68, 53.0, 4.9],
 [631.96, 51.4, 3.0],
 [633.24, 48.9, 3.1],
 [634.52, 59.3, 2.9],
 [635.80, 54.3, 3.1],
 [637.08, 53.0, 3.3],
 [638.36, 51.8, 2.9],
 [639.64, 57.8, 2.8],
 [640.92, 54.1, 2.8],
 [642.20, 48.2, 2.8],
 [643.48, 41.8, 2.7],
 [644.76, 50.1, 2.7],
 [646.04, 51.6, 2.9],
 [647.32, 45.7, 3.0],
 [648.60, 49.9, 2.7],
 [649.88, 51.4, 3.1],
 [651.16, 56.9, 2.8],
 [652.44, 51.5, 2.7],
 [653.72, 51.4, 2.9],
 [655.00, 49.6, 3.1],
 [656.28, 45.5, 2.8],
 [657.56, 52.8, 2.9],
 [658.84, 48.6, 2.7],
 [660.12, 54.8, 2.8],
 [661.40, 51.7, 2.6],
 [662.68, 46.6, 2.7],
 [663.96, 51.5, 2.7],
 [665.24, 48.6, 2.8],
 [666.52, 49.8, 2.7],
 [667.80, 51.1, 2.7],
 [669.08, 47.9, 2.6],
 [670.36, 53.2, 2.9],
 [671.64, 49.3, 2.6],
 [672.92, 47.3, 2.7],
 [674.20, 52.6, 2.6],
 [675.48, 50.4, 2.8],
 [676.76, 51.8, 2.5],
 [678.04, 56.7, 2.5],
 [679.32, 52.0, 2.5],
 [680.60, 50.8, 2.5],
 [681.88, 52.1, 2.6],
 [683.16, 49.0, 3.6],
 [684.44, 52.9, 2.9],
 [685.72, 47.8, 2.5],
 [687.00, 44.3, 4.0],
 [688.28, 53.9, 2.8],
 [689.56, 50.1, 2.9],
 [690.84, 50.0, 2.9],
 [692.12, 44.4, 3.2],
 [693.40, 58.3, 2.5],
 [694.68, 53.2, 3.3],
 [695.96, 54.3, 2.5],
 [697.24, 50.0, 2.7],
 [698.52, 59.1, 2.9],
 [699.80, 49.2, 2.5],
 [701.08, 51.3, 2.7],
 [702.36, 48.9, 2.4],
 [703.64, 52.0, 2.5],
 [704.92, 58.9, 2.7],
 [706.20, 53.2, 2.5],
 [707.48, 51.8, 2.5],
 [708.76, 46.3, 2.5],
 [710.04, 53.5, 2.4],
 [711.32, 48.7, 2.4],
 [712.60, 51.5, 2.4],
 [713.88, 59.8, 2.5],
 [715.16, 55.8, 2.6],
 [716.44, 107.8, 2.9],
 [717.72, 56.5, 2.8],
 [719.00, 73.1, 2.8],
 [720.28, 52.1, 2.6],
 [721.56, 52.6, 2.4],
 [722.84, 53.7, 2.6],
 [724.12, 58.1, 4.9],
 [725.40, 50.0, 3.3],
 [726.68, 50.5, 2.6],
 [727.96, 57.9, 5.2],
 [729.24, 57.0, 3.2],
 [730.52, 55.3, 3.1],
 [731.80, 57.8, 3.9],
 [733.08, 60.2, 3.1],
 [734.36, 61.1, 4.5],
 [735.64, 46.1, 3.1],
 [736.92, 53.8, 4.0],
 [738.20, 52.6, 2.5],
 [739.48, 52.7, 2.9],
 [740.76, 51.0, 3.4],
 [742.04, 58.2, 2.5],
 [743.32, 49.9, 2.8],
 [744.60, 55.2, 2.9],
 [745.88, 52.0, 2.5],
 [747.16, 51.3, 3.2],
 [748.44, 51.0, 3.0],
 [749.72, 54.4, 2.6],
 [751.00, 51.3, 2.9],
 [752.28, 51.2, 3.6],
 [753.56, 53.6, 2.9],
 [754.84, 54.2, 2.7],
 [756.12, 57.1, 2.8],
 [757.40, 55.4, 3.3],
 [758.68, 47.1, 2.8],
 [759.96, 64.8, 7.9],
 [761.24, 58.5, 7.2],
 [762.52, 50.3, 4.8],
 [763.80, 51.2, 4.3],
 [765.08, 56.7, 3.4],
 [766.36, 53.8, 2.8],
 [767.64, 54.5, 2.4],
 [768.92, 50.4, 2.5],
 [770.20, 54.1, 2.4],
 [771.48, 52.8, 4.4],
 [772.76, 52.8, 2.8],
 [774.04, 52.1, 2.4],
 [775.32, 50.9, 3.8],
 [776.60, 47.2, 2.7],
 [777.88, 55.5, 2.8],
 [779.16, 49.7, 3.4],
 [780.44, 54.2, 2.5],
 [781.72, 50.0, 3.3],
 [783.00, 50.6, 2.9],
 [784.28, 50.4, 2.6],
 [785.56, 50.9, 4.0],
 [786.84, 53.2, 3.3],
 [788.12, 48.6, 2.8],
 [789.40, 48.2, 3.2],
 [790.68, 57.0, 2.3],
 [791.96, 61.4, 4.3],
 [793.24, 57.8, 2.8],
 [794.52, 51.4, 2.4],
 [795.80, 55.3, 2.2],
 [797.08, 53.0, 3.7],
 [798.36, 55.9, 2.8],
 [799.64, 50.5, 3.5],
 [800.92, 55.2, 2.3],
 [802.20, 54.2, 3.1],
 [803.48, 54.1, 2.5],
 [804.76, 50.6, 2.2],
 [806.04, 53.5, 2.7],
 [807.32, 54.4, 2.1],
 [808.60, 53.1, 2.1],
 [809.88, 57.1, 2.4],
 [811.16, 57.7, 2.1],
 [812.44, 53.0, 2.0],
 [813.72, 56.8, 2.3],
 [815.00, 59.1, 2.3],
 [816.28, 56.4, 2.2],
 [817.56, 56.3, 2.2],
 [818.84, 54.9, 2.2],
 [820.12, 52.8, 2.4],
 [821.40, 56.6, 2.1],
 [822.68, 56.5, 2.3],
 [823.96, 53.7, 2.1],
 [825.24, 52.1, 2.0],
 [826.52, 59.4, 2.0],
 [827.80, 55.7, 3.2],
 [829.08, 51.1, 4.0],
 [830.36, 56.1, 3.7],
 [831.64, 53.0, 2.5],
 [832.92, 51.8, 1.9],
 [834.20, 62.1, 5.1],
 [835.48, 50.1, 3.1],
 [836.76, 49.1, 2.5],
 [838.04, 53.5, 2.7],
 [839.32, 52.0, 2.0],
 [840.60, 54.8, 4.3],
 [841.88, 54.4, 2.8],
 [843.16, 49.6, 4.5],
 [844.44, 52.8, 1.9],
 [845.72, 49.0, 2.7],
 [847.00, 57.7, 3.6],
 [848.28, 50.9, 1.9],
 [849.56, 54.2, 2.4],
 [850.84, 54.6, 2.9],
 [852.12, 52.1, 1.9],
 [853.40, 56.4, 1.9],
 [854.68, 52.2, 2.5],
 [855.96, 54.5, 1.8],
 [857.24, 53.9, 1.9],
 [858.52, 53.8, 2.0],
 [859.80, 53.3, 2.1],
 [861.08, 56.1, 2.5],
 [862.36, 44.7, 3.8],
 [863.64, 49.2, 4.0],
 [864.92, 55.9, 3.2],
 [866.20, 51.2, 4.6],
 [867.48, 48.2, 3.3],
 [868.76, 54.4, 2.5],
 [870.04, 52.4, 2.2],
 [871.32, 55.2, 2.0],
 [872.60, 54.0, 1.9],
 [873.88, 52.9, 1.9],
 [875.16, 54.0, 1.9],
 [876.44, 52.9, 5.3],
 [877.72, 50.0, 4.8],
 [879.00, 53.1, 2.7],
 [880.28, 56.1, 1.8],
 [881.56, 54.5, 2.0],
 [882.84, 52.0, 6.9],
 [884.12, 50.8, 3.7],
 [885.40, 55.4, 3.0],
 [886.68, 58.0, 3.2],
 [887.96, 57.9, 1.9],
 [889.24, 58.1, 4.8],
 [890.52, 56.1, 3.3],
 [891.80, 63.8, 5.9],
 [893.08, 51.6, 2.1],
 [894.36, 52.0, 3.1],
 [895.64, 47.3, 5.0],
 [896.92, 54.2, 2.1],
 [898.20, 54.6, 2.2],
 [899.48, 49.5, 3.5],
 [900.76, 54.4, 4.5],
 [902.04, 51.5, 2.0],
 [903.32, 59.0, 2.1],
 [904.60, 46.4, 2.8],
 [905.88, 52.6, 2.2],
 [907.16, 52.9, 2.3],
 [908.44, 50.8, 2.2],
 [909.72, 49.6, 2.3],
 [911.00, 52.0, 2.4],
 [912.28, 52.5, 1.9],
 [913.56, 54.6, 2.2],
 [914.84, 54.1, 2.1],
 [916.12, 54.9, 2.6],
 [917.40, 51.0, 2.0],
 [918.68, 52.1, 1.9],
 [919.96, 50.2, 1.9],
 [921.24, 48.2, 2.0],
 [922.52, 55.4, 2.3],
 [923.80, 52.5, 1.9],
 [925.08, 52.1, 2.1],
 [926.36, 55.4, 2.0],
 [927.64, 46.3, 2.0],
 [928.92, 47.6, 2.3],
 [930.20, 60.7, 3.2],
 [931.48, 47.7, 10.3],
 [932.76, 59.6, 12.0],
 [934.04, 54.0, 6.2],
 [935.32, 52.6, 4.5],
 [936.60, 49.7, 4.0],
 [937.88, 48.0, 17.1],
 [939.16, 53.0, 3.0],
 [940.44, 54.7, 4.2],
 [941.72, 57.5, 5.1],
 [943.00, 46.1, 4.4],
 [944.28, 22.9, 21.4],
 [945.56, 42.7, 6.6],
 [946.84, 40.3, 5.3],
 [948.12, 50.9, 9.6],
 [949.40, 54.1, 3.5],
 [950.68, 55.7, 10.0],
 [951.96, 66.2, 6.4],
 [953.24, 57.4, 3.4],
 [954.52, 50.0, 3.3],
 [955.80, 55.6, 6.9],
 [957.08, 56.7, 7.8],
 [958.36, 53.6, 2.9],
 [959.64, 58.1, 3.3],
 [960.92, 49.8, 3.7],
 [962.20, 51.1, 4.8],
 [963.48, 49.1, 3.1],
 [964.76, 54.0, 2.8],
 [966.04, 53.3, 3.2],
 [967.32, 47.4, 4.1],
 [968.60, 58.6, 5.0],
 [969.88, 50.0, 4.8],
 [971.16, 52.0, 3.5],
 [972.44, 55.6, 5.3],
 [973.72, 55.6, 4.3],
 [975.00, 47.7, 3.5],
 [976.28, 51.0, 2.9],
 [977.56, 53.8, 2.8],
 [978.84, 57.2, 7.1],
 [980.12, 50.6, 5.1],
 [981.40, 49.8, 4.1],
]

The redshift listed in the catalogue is 0.091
